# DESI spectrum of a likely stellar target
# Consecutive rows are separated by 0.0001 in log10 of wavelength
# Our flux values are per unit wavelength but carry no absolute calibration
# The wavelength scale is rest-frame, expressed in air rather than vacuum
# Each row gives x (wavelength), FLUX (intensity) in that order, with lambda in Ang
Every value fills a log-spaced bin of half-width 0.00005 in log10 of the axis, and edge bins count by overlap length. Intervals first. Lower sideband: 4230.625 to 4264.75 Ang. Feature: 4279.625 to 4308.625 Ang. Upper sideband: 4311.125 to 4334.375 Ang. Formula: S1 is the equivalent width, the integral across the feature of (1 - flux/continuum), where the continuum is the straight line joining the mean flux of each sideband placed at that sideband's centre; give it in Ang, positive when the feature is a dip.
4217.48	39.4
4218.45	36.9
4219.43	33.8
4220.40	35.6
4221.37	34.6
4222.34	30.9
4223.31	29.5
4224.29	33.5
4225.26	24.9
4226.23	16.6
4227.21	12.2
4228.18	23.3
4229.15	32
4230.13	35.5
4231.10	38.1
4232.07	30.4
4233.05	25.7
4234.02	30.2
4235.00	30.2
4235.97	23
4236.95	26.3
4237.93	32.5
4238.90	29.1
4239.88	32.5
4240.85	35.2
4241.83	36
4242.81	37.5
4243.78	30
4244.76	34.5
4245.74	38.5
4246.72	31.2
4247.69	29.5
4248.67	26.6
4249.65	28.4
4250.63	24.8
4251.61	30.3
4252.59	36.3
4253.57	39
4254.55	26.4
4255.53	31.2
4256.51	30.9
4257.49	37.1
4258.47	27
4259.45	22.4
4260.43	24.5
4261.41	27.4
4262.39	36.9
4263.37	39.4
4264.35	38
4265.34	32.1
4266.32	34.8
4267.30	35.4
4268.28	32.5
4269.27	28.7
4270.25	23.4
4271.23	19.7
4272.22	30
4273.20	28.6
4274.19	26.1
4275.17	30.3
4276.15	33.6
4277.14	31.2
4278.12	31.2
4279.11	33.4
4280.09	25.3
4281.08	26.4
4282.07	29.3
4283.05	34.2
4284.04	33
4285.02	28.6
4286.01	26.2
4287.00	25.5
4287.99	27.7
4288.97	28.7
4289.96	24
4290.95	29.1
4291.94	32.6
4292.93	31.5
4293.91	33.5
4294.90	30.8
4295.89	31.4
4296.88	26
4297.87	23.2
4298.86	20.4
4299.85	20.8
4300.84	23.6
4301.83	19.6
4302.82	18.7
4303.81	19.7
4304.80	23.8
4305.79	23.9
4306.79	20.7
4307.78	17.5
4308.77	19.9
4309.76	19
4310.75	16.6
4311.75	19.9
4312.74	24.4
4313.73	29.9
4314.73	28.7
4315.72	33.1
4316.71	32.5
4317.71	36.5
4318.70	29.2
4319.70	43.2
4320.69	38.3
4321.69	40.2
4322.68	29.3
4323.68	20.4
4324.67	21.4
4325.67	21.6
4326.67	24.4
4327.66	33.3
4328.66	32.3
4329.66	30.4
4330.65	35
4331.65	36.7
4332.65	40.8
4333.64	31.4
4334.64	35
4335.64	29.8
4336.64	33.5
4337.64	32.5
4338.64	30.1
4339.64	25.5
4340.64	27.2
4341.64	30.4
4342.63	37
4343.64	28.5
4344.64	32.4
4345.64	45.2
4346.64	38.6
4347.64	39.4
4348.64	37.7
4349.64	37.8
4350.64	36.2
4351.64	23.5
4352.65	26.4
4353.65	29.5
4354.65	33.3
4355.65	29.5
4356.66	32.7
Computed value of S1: 4.8 Ang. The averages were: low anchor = 31.3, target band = 26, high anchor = 31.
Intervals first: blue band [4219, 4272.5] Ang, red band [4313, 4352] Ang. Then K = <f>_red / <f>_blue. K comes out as 1.1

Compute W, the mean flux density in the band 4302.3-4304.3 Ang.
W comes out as 19.2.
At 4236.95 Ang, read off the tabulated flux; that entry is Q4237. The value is 26.3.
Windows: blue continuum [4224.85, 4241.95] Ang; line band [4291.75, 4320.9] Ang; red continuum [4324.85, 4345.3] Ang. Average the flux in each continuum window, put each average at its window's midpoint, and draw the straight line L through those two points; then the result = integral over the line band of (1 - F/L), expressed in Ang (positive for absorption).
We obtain 4.2 Ang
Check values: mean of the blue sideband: 28.4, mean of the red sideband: 31.3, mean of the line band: 26.1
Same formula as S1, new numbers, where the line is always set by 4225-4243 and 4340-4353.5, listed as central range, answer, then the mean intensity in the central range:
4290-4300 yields 1.11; 28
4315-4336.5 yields 0.44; 32.1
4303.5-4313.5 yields 3.51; 20.8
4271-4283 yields 0.62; 29.2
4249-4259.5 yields -0.30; 30.6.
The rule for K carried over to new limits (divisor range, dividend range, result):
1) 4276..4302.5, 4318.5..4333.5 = 1.13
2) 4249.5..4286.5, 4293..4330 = 0.87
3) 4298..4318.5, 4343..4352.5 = 1.49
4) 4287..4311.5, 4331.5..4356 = 1.36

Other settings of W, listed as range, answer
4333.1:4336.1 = 32.3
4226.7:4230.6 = 25.6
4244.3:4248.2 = 33.4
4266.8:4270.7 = 30.1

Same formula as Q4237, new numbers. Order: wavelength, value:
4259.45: 22.4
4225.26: 24.9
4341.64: 30.4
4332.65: 40.8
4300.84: 23.6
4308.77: 19.9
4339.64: 25.5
